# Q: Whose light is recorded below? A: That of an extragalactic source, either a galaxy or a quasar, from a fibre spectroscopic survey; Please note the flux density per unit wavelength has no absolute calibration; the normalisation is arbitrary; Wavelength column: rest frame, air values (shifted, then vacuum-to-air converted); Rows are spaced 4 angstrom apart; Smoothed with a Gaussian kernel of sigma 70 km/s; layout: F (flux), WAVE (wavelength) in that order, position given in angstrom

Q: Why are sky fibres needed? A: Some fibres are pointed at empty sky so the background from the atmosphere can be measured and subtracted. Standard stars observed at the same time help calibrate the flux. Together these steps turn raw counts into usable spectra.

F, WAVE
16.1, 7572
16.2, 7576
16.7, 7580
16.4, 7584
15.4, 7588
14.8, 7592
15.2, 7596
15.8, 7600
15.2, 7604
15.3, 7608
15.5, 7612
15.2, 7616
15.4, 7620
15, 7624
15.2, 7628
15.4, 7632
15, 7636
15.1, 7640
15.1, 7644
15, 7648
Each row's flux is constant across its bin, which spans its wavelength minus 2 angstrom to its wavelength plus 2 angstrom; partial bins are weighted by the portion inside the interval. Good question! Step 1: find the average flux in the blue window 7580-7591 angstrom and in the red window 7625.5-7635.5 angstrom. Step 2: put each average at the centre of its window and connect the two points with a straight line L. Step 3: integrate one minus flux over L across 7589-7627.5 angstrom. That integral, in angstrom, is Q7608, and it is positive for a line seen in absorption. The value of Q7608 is 0.8 angstrom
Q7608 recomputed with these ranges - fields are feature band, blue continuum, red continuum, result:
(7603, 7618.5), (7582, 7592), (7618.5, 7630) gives 0.1 angstrom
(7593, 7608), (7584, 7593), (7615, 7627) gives 0.0 angstrom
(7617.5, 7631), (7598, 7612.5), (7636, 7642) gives 0.0 angstrom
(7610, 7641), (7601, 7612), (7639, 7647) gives 0.0 angstrom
